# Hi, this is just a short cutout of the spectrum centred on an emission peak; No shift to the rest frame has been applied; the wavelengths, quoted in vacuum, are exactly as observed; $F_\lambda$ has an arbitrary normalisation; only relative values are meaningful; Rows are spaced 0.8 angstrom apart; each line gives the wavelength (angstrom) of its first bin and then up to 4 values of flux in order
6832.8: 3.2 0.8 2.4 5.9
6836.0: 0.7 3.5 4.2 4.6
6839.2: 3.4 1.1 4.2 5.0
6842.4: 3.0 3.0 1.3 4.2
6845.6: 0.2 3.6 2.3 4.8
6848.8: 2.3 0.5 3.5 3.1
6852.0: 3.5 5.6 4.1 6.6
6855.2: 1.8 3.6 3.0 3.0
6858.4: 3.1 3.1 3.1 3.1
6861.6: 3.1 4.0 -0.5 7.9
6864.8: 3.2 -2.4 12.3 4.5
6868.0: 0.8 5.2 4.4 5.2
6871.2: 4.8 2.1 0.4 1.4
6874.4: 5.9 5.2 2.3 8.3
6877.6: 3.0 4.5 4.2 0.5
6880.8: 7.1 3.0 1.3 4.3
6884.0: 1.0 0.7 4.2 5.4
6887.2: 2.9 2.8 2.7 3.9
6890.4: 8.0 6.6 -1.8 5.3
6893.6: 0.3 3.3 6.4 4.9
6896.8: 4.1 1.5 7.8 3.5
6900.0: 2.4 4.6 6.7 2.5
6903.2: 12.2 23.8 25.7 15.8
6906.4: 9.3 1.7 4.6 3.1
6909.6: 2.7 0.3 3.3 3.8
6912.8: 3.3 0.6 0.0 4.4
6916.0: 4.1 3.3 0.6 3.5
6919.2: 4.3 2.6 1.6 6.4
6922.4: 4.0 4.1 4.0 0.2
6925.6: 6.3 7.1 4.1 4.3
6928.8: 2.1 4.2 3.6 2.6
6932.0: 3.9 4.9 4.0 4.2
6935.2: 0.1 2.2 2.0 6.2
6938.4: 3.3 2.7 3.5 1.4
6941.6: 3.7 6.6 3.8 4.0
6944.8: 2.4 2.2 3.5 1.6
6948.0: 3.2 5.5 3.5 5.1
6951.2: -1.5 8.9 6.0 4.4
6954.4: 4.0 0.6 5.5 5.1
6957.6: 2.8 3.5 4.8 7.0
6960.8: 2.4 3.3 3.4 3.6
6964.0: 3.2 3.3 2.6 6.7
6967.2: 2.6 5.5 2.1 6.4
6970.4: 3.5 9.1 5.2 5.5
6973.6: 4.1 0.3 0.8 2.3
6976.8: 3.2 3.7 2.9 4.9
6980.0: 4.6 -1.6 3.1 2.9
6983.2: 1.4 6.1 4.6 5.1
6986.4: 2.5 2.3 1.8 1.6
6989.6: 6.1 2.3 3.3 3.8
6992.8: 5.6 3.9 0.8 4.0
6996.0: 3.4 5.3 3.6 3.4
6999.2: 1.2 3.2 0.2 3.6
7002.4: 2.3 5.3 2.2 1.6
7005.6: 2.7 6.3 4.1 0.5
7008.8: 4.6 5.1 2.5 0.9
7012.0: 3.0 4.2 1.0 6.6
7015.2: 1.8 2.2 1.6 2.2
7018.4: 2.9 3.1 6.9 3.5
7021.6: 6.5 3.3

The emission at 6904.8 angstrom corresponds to H-alpha 6563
